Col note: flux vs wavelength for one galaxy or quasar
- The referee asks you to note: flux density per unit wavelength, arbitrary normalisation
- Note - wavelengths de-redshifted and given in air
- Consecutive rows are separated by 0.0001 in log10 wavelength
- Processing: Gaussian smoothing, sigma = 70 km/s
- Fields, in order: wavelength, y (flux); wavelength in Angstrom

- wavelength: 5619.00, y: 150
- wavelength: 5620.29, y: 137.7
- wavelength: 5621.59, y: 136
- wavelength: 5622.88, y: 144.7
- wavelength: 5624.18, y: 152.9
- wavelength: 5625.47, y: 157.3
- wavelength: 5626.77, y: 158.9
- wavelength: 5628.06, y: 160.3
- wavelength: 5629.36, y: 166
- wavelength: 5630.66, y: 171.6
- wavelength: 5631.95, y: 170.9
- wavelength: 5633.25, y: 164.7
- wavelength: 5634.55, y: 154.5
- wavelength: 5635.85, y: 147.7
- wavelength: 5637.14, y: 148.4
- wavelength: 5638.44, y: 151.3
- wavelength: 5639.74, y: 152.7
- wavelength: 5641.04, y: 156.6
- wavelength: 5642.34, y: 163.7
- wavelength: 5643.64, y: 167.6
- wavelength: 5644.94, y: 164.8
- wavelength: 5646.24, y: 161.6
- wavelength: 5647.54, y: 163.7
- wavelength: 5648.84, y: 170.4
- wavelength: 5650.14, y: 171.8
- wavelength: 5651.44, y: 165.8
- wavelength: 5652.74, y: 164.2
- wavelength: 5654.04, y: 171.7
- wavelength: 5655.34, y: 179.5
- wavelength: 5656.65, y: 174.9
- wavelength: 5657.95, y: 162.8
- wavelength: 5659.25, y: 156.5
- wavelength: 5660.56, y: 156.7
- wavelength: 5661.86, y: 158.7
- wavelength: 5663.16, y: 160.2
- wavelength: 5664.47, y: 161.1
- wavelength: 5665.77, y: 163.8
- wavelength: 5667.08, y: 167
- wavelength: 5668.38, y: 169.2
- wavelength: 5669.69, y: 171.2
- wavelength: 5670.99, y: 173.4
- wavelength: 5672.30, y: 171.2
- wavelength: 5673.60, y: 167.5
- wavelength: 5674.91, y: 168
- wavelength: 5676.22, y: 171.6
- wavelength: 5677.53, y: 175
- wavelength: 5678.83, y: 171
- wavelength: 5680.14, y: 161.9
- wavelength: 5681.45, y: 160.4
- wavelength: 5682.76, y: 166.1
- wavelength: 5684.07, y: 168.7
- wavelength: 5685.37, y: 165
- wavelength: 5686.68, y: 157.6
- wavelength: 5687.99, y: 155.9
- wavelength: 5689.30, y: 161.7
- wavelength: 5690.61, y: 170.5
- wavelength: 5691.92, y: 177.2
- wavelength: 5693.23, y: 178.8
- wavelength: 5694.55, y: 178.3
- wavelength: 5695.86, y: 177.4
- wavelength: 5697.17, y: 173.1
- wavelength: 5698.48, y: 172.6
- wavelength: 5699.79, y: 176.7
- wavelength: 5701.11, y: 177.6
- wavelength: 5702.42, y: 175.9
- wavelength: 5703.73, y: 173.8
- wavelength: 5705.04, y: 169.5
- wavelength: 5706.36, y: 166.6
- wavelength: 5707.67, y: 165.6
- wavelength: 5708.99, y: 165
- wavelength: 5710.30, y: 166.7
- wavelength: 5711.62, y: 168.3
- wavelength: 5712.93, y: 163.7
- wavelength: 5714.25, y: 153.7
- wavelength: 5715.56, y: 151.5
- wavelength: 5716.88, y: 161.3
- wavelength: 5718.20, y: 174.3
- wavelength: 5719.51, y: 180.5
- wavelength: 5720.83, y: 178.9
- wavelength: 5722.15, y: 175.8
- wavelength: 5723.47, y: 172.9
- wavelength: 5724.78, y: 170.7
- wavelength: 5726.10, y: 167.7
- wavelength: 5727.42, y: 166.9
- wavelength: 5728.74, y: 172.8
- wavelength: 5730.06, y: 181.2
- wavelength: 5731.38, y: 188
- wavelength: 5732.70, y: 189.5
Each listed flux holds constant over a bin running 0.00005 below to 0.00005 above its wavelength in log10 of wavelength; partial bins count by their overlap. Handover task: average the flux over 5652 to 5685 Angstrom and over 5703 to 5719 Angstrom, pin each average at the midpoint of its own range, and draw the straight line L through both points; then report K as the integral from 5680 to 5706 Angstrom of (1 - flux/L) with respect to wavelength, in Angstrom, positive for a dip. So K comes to -0.6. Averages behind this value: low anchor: 167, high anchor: 165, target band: 170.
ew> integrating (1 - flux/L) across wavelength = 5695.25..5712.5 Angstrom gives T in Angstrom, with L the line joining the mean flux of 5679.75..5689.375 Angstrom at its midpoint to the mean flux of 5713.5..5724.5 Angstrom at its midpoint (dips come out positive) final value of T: -0.6 Angstrom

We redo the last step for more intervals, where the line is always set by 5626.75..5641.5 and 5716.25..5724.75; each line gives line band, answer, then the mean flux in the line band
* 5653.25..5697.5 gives -0.5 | 168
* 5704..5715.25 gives 0.5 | 165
